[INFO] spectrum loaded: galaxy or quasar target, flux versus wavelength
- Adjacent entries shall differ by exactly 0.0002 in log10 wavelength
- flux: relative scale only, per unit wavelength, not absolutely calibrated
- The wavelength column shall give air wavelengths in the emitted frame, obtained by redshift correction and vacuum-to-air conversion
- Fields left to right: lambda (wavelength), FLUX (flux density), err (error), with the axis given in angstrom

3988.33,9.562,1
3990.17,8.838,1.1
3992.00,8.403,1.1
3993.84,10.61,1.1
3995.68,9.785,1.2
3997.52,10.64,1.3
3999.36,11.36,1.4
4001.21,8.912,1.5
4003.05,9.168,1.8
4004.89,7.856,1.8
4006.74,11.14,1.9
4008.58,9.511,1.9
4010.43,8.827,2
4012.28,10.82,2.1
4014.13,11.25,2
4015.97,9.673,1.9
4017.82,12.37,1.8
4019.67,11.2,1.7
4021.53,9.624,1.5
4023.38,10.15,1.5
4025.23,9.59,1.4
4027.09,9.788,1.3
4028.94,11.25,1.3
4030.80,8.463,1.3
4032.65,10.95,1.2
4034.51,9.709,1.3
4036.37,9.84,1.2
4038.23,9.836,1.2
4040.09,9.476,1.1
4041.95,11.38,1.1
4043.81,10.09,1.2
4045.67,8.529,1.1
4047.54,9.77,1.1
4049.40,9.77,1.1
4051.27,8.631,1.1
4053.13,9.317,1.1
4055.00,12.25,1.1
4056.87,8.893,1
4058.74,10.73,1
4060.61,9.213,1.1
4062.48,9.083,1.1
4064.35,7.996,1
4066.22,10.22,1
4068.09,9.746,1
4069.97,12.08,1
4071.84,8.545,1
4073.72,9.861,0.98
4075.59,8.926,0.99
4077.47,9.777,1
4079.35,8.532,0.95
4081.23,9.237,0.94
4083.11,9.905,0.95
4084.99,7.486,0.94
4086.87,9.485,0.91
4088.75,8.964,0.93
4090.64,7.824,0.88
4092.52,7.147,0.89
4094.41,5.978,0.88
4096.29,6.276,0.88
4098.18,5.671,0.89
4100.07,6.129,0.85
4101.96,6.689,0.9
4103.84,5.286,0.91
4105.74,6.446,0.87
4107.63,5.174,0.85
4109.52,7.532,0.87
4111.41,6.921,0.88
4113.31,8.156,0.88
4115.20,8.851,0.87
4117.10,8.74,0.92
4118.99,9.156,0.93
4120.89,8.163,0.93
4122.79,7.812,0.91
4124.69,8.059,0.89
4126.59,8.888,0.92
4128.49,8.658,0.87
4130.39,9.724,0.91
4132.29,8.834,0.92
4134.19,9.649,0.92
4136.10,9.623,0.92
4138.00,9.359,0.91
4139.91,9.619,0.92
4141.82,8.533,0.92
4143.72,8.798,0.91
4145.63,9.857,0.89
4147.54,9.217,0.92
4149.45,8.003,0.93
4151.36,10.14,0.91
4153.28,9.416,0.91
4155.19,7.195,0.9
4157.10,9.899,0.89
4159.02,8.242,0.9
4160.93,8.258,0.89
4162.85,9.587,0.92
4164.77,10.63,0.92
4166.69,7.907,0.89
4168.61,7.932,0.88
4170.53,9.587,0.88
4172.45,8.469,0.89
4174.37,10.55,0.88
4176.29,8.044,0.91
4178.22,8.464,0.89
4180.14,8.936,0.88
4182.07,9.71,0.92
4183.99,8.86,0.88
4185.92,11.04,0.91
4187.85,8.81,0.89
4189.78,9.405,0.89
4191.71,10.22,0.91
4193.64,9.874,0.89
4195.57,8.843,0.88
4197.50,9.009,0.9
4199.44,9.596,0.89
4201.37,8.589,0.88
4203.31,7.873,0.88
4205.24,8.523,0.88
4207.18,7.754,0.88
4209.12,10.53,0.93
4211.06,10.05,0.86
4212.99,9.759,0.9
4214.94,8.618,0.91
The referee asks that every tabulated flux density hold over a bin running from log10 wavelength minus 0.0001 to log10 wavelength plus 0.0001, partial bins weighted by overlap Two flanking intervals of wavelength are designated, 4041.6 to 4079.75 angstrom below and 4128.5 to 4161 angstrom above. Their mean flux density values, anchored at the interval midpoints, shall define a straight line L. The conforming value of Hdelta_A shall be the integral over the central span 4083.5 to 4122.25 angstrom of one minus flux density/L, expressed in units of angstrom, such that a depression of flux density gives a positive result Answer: 8.40 angstrom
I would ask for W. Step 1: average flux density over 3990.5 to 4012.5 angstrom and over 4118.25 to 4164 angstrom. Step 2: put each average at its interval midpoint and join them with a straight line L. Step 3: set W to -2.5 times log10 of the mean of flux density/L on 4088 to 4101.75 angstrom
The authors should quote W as 0.33 mag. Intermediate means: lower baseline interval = 9.69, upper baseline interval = 8.95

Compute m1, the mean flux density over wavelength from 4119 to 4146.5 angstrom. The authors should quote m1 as 8.97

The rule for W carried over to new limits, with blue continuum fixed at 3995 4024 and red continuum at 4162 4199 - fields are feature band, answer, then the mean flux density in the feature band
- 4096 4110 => 0.50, 6.1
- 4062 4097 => 0.11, 8.81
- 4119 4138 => 0.08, 8.87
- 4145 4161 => 0.06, 8.93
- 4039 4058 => 0.01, 9.82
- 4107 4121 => 0.21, 7.88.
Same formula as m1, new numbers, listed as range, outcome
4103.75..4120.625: 7.5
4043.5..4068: 9.57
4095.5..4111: 6.18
